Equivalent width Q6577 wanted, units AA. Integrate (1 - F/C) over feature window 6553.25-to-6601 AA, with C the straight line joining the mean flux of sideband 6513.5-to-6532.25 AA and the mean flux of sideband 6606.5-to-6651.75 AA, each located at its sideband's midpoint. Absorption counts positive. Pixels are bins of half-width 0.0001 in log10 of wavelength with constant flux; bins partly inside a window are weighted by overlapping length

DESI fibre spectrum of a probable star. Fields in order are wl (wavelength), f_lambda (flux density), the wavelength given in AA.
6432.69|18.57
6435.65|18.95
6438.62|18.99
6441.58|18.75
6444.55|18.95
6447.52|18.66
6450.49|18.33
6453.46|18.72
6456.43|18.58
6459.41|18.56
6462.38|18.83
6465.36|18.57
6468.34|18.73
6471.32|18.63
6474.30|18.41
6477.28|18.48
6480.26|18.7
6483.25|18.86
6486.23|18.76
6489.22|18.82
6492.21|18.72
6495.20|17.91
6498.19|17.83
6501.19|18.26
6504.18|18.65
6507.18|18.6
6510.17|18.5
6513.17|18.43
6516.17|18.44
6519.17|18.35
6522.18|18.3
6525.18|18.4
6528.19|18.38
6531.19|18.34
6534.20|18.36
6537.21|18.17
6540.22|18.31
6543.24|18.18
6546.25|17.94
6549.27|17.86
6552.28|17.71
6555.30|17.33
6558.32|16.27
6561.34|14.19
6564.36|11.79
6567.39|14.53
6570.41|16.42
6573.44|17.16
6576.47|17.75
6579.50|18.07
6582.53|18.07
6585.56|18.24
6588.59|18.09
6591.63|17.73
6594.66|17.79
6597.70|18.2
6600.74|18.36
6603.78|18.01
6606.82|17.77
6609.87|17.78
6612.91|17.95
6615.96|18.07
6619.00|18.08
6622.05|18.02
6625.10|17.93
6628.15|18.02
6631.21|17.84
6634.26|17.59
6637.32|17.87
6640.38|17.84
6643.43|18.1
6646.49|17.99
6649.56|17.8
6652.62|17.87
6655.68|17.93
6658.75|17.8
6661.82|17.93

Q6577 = 3.4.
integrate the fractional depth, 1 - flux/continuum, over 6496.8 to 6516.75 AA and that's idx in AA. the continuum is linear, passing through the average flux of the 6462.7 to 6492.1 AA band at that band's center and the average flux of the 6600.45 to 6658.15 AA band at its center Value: 0.1 AA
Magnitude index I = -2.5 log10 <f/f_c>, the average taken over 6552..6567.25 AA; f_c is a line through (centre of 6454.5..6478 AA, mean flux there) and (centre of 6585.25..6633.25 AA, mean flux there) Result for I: 0.20 mag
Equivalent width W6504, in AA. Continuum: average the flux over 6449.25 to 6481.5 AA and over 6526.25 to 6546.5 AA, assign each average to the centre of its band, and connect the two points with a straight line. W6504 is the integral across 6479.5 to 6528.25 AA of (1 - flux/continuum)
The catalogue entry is -0.13 AA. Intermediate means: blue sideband 18.6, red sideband 18.3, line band 18.5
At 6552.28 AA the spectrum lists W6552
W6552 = 17.71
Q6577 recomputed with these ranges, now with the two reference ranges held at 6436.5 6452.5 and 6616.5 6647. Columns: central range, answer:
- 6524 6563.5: 1.66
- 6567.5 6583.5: 0.85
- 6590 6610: 0.12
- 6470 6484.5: -0.01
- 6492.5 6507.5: 0.20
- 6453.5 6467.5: 0.02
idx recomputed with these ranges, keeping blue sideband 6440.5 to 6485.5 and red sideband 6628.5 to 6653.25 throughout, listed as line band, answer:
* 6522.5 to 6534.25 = 0.00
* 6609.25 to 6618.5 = 0.01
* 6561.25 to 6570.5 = 2.18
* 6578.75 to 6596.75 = 0.10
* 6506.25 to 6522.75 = -0.01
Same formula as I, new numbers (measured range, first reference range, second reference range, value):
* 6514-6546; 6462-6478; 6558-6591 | -0.06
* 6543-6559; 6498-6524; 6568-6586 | 0.02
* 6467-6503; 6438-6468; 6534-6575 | -0.03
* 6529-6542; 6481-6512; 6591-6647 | 0.00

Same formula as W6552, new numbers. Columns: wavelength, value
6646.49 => 17.99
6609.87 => 17.78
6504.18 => 18.65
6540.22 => 18.31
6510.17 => 18.5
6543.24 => 18.18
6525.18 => 18.4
